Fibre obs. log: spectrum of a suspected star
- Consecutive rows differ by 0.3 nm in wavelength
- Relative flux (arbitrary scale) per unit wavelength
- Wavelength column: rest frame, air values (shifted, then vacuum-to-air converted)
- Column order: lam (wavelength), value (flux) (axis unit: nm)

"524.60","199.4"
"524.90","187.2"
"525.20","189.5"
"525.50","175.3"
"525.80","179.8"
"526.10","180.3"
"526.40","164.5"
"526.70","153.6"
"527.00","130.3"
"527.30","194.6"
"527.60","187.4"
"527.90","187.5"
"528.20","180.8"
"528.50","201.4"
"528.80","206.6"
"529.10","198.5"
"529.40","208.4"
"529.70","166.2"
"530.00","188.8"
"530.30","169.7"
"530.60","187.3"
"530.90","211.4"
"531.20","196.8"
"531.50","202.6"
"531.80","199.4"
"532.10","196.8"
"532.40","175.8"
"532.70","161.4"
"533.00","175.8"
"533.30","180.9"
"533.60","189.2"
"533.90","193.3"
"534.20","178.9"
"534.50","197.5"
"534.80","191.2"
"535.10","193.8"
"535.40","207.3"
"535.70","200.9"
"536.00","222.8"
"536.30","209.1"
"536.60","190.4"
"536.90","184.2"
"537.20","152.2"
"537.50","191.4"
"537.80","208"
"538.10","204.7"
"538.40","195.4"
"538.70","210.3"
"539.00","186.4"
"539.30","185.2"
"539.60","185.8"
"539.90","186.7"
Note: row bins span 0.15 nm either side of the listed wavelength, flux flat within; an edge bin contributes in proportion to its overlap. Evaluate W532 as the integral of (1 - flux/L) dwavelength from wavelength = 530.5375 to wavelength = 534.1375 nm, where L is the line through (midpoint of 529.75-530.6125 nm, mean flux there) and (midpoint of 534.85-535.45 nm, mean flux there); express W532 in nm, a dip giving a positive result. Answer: -0.04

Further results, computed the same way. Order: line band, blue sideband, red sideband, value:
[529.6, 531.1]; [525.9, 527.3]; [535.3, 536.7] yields -0.05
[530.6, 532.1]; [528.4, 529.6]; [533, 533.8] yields -0.06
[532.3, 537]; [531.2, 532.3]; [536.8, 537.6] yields -0.15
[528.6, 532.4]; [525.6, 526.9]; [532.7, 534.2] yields -0.38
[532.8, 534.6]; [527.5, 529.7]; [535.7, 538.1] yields 0.09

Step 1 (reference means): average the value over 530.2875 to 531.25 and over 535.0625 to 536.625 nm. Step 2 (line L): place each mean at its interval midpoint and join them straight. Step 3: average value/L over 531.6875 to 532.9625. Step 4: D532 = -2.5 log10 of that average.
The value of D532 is 0.09 mag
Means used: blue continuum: 194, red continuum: 206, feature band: 182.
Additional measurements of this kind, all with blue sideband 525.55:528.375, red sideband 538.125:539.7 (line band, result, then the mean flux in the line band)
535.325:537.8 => -0.03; 195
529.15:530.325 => -0.05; 186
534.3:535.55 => -0.05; 197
